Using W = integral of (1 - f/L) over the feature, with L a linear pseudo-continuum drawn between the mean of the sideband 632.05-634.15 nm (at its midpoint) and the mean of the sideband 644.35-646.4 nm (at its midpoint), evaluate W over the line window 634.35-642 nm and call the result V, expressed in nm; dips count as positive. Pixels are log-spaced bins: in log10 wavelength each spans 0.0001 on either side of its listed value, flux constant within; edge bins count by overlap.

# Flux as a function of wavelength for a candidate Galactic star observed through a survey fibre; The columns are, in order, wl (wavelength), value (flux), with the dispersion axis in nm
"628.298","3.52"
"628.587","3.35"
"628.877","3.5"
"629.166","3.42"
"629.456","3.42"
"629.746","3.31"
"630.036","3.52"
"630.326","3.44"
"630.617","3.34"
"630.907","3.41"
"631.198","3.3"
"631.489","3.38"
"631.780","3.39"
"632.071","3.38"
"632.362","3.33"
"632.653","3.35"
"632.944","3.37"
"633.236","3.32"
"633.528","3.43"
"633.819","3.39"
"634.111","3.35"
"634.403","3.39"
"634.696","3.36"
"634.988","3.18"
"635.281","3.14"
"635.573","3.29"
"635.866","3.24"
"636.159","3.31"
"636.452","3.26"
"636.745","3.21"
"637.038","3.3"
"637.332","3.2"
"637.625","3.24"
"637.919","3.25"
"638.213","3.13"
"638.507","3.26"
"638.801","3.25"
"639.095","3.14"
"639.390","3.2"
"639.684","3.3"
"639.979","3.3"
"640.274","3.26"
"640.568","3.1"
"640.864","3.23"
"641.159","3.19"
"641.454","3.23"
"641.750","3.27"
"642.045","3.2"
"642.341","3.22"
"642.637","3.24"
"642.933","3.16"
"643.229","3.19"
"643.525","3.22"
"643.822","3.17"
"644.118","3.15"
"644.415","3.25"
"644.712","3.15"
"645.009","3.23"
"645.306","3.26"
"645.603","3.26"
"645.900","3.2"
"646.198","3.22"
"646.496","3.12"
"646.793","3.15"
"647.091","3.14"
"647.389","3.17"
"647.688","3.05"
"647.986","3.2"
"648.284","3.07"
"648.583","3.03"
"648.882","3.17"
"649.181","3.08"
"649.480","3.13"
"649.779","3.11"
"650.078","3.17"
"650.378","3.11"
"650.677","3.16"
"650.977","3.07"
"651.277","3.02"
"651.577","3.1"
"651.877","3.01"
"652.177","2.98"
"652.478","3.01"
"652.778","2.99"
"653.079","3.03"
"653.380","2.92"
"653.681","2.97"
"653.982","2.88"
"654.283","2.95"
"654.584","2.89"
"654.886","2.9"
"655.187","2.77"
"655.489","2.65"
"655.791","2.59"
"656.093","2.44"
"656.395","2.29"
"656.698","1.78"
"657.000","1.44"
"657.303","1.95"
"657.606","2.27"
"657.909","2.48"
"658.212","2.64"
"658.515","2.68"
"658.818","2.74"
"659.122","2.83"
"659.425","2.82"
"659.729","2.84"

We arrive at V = 0.16 nm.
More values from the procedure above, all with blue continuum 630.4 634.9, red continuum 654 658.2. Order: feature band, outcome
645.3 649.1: -0.49 nm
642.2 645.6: -0.33 nm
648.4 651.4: -0.47 nm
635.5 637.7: -0.03 nm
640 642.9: -0.19 nm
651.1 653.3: -0.36 nm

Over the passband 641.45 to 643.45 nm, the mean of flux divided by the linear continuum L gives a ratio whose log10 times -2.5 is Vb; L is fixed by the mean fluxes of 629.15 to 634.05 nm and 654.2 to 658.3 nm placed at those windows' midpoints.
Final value -0.09 mag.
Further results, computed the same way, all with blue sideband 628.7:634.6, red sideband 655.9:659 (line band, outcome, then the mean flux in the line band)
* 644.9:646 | -0.161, 3.24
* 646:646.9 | -0.152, 3.17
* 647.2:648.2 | -0.163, 3.14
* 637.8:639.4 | -0.040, 3.2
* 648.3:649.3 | -0.166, 3.09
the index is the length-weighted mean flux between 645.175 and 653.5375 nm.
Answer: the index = 3.1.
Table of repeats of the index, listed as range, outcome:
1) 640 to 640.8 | 3.2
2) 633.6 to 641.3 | 3.25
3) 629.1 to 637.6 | 3.33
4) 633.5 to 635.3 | 3.33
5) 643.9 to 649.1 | 3.16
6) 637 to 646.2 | 3.22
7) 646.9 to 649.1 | 3.12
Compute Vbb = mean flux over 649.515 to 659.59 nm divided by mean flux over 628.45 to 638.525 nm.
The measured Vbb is 0.83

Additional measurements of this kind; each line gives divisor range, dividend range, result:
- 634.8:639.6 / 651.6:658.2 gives 0.82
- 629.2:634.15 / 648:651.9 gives 0.92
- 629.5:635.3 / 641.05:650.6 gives 0.94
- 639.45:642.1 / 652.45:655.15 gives 0.91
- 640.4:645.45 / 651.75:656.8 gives 0.87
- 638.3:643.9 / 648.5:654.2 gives 0.95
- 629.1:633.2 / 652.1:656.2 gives 0.85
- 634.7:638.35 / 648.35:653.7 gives 0.95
